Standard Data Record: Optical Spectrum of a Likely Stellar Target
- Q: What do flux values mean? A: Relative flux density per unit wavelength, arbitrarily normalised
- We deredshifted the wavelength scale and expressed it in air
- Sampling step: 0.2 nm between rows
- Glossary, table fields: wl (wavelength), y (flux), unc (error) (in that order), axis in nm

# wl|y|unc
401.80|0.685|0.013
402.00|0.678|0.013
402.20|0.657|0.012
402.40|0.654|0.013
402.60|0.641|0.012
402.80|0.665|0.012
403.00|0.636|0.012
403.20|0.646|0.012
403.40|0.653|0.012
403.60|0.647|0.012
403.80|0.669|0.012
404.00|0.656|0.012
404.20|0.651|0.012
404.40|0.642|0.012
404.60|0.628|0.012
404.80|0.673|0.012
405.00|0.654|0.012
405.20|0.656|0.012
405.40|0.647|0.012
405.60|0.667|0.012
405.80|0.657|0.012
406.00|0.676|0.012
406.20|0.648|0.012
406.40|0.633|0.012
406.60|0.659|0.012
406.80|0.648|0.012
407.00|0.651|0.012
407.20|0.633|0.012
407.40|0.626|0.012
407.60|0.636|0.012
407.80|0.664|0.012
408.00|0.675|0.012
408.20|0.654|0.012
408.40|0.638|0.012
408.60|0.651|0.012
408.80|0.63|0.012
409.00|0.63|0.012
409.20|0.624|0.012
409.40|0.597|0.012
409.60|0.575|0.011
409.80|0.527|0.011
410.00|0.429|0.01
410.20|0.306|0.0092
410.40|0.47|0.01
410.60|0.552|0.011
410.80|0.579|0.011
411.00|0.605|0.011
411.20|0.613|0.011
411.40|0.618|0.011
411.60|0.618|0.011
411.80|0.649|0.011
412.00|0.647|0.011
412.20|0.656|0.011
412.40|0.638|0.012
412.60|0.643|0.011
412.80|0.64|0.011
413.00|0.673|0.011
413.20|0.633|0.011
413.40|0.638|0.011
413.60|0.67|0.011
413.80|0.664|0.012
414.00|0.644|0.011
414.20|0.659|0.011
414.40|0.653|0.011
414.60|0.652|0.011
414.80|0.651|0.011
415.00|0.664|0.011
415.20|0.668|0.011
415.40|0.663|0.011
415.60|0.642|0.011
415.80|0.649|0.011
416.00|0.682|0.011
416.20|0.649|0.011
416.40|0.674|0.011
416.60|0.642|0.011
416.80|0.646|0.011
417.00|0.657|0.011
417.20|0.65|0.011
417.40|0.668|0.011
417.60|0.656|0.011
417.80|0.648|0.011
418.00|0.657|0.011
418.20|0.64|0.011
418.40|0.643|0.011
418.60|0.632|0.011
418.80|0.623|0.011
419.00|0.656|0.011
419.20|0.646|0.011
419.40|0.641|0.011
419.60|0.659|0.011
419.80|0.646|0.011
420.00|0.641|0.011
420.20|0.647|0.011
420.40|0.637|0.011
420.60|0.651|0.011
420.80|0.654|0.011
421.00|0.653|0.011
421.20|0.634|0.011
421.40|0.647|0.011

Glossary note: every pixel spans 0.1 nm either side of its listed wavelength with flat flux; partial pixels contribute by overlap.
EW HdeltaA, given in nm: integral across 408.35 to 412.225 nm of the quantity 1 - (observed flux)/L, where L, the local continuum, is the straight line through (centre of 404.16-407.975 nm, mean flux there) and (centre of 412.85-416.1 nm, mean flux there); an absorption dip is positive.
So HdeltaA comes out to 0.44 nm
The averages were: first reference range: 0.65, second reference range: 0.656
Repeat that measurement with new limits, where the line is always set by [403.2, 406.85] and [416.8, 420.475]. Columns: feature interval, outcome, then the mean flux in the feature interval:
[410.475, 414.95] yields 0.10 nm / 0.636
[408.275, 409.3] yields 0.03 nm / 0.635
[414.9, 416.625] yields -0.03 nm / 0.66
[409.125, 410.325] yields 0.27 nm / 0.506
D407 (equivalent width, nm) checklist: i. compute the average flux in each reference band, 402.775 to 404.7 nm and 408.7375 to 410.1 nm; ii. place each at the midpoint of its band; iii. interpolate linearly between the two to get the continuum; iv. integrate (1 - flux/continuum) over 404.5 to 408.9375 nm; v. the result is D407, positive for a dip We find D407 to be -0.31 nm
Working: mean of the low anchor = 0.649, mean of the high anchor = 0.572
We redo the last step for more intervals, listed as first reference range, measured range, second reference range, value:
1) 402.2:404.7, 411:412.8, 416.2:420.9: 0.04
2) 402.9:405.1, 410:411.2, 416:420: 0.27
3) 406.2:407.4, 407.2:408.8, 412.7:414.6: 0.00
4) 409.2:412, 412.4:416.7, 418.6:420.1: -0.43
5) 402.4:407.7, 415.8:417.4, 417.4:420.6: -0.03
